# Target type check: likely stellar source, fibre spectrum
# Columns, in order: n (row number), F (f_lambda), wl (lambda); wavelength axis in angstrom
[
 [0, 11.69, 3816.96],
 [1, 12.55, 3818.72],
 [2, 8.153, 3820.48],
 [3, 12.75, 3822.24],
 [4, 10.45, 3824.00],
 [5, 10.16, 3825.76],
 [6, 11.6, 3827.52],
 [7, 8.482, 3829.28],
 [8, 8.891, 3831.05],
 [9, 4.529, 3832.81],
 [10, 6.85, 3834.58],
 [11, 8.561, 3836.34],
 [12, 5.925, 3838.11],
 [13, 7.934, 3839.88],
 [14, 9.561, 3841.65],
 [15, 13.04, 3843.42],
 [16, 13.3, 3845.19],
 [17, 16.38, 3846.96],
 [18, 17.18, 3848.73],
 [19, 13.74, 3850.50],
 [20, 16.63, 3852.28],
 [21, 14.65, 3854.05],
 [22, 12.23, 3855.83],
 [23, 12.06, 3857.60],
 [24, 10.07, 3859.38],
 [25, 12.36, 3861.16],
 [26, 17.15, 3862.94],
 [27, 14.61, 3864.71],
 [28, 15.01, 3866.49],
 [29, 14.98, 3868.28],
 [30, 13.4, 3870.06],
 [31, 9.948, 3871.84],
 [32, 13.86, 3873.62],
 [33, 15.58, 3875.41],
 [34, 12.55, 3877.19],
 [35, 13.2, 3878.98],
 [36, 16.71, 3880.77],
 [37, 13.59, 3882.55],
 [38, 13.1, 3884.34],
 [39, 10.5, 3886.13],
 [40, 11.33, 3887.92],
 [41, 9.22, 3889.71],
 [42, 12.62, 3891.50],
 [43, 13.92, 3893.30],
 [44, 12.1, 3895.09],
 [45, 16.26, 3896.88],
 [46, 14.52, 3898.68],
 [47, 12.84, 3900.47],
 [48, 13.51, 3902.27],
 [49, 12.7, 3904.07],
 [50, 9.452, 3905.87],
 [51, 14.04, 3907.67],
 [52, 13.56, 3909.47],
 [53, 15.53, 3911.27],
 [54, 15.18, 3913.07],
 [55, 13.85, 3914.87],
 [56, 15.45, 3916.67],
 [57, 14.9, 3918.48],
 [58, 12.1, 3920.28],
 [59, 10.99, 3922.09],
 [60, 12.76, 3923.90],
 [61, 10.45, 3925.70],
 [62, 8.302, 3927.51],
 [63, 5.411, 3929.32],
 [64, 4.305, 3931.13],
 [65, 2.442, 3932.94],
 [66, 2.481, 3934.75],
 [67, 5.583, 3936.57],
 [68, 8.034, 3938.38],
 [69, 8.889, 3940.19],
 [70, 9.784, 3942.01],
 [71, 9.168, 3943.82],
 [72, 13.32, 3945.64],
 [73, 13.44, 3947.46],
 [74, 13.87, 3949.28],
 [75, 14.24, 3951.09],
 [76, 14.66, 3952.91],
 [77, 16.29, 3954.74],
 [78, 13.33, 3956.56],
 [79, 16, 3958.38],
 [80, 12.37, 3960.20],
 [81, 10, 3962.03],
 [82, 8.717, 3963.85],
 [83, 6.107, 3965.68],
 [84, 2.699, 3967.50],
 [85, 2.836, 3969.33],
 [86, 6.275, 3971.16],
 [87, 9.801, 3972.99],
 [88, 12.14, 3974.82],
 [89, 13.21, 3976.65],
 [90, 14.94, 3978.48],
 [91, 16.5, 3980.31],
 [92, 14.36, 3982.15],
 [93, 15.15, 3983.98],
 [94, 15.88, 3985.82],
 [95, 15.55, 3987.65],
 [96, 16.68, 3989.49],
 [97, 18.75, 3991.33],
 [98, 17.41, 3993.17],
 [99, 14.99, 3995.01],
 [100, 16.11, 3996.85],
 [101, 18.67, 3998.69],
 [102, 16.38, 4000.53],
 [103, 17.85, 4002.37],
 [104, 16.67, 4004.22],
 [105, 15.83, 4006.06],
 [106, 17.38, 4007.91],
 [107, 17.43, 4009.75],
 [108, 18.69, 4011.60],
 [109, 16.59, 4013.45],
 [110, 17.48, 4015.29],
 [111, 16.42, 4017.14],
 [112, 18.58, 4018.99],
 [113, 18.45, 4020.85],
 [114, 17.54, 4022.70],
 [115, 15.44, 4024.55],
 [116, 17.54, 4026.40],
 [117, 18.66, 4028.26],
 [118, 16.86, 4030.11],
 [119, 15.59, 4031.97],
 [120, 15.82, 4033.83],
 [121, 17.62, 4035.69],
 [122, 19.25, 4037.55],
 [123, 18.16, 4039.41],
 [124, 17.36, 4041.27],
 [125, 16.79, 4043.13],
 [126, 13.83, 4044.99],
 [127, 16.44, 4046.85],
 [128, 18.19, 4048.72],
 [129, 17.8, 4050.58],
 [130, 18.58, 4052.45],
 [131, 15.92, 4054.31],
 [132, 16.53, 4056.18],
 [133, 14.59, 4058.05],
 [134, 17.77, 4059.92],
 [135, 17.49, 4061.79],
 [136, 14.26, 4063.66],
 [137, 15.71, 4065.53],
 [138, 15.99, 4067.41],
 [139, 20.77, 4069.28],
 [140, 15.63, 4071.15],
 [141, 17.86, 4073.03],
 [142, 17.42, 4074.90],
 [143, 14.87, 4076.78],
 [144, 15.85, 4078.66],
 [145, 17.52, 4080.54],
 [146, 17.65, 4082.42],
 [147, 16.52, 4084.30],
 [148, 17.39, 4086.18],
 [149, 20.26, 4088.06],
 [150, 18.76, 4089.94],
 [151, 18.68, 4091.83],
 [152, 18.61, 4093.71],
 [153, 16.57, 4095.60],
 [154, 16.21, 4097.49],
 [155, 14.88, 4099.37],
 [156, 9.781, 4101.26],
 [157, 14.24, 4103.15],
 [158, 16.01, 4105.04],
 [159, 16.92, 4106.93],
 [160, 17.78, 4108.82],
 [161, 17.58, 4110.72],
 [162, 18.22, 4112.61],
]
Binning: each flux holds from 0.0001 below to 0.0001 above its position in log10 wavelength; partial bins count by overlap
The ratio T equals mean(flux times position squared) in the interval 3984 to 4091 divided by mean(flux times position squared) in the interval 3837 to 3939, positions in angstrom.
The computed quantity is 1.51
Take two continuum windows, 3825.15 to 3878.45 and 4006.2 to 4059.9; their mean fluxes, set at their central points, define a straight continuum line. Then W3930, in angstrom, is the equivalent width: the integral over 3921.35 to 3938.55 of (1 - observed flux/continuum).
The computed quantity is 8.7 angstrom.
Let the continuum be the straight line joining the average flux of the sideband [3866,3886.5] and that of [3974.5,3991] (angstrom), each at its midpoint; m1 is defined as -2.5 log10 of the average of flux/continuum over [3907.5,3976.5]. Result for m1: 0.353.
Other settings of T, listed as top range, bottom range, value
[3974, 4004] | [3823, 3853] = 1.60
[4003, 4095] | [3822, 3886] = 1.55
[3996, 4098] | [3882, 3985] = 1.60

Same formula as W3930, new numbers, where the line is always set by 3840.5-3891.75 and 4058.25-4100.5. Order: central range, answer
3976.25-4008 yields -1.4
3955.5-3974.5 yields 7.7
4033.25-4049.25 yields -0.6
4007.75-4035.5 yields -2.1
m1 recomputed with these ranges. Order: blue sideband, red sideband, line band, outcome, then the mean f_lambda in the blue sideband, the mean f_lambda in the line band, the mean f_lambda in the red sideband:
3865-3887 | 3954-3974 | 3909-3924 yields -0.19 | 13.6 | 13.9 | 9.44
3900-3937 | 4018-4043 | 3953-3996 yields 0.12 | 10.8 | 12.7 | 17.4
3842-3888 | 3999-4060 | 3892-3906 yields 0.08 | 13.7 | 13.3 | 17.1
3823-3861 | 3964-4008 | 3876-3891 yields -0.07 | 11.1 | 12.6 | 13.7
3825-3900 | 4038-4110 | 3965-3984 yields 0.40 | 12.4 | 10.2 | 16.7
